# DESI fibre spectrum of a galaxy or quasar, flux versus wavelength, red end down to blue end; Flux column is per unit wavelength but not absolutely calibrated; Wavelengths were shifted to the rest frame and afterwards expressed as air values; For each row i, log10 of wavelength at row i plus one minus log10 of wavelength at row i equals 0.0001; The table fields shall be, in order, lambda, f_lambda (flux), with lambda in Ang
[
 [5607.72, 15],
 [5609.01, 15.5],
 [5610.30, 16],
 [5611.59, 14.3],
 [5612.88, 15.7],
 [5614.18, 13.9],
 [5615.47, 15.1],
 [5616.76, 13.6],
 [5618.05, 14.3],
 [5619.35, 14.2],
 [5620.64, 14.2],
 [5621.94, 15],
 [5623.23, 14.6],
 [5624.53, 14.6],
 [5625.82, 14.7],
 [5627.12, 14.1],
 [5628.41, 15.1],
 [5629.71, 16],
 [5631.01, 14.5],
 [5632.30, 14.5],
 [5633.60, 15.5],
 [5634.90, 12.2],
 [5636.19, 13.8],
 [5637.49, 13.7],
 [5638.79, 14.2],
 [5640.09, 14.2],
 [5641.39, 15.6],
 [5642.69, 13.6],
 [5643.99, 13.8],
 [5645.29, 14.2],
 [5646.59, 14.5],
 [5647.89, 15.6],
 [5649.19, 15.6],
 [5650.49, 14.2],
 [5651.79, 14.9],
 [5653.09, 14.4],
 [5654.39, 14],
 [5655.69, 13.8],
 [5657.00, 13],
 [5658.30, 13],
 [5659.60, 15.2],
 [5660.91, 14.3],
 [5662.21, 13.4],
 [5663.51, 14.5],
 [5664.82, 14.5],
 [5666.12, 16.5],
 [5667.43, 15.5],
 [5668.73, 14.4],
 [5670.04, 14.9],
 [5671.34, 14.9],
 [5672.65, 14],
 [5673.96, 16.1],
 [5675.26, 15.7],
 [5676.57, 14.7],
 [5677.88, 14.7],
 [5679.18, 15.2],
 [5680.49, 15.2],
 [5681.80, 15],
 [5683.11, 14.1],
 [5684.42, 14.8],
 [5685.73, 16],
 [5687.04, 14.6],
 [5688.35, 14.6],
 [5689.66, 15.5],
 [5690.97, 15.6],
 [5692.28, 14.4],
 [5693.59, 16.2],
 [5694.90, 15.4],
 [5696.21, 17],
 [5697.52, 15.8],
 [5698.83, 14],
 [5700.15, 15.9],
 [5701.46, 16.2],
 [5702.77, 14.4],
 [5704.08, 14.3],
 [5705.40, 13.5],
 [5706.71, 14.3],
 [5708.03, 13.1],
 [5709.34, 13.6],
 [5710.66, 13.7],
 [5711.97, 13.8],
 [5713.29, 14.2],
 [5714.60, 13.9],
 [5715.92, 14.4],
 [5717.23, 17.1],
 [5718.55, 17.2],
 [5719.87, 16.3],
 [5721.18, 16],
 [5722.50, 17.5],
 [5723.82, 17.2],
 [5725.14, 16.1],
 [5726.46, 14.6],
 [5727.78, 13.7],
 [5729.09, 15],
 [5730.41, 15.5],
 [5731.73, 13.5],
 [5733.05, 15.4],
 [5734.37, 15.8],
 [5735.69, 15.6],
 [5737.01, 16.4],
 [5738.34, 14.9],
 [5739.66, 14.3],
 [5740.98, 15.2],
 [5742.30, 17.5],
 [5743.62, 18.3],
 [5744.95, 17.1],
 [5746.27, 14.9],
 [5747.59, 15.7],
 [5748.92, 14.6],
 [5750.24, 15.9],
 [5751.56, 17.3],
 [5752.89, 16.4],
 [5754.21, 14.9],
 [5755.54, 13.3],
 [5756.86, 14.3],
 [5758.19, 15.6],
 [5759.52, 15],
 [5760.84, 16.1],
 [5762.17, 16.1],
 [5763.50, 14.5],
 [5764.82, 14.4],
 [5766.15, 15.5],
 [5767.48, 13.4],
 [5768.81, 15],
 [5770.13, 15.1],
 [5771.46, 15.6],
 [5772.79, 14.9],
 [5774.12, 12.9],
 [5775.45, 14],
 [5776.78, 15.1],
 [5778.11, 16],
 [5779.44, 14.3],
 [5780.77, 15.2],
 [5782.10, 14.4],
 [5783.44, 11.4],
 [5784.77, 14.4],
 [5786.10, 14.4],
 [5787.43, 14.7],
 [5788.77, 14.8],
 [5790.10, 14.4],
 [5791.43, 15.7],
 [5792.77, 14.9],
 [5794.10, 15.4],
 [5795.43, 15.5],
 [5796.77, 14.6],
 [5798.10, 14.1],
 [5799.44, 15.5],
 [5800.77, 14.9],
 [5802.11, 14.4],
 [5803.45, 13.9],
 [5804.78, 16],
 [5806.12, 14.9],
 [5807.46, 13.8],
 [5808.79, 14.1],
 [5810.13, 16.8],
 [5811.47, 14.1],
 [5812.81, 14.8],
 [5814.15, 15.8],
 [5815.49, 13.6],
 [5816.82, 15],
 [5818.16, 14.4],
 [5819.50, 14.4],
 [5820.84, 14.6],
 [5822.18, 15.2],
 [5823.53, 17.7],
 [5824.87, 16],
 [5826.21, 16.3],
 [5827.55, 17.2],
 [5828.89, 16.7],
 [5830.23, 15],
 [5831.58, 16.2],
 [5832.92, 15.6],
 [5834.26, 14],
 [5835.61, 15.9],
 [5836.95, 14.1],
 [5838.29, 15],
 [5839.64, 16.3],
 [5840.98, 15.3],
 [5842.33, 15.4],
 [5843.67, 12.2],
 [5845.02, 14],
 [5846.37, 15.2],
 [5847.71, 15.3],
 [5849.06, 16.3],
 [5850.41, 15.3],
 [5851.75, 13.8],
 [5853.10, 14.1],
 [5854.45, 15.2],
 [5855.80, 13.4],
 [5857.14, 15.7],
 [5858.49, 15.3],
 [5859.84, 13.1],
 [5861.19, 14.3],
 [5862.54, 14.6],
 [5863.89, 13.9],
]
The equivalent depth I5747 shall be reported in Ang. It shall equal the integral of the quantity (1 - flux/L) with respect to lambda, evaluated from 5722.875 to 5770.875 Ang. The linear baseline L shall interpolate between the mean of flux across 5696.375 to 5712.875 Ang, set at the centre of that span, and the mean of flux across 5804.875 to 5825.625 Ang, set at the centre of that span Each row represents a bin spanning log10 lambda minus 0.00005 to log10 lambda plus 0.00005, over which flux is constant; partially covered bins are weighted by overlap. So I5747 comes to -2.4 Ang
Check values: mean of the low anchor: 14.5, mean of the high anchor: 15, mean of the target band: 15.4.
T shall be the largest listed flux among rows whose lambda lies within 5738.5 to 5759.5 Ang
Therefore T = 18.3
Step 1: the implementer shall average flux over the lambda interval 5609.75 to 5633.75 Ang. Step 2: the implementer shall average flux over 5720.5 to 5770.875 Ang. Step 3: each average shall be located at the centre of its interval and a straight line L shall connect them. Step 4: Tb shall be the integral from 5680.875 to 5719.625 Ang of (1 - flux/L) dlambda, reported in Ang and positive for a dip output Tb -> 0.6 Ang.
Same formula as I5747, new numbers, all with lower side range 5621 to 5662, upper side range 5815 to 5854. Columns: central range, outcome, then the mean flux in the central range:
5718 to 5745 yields -2.0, 15.8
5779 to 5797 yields 0.5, 14.6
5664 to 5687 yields -0.8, 15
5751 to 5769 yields -0.3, 15.1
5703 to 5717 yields 0.6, 14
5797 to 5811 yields 0.2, 14.8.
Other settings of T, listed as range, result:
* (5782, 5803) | 15.7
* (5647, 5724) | 17.5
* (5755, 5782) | 16.1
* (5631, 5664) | 15.6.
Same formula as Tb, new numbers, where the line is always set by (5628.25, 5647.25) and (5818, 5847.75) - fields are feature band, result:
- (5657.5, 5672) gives -0.2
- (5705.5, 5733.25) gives -0.5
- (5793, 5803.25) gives 0.2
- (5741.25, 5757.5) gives -1.0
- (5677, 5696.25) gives -0.8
